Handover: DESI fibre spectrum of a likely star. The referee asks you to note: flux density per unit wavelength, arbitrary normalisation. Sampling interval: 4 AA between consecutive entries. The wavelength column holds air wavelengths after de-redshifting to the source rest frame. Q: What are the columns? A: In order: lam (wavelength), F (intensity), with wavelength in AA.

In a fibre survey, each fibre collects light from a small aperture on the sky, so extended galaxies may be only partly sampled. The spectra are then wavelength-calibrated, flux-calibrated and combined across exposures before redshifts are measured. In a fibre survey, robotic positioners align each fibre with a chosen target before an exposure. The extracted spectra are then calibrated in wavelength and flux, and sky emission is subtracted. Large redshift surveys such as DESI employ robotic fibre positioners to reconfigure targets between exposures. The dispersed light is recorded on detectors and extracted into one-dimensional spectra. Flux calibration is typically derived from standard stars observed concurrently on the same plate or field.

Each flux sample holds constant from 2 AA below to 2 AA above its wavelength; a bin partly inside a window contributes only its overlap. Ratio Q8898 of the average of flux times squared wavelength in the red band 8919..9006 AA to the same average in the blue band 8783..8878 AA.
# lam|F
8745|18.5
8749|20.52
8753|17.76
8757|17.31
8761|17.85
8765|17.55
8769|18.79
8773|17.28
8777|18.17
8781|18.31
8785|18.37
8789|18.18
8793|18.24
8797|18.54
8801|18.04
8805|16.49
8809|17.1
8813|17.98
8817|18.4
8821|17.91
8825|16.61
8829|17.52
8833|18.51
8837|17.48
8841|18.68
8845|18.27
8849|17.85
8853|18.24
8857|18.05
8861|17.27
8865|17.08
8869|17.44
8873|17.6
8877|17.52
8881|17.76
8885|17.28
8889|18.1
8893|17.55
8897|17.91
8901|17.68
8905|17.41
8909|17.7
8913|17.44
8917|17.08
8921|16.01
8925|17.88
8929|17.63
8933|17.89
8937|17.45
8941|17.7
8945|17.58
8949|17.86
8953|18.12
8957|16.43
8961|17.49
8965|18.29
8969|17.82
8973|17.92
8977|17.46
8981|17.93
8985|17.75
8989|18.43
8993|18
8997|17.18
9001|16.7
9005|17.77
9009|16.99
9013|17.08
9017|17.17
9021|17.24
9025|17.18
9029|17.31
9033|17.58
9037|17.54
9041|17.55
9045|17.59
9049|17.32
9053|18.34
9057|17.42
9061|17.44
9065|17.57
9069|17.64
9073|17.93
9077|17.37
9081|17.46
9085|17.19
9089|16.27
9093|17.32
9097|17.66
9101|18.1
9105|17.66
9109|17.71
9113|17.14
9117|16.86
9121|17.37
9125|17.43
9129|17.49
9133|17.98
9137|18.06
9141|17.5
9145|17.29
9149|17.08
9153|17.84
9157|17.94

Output 1.02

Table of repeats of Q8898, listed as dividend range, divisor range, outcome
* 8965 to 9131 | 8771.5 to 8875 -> 1.03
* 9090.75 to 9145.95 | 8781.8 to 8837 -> 1.05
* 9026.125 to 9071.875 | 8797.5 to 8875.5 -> 1.04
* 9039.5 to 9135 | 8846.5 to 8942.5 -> 1.04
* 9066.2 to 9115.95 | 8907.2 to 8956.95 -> 1.03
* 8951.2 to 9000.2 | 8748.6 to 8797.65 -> 1.02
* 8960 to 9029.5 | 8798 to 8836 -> 1.04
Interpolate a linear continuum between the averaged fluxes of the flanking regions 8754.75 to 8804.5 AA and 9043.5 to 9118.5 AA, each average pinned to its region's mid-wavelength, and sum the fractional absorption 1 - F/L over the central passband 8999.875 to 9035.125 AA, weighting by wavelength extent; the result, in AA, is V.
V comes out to 0.70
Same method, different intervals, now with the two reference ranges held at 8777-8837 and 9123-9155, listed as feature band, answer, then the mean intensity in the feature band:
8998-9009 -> 0.3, 17.2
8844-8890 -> 0.3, 17.7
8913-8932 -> 0.6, 17.2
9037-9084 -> 0.2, 17.6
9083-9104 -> 0.4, 17.3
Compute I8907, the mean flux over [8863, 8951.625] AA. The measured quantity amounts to 17.5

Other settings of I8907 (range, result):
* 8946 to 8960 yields 17.5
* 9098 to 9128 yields 17.5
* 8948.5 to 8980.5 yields 17.7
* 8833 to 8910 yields 17.8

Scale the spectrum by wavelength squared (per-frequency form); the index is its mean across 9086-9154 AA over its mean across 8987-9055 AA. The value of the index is 1.02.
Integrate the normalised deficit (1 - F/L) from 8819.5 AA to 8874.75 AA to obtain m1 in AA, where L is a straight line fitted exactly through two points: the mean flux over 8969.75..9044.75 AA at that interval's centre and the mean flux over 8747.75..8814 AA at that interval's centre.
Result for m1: 0.3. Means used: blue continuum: 18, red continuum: 17.5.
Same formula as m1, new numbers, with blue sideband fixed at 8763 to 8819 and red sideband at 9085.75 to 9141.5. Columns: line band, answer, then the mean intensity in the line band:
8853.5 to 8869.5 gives 0.3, 17.5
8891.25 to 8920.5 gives 0.5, 17.5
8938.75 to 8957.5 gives 0.1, 17.6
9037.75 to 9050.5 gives 0.1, 17.5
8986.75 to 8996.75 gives -0.2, 18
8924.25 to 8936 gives 0.0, 17.8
